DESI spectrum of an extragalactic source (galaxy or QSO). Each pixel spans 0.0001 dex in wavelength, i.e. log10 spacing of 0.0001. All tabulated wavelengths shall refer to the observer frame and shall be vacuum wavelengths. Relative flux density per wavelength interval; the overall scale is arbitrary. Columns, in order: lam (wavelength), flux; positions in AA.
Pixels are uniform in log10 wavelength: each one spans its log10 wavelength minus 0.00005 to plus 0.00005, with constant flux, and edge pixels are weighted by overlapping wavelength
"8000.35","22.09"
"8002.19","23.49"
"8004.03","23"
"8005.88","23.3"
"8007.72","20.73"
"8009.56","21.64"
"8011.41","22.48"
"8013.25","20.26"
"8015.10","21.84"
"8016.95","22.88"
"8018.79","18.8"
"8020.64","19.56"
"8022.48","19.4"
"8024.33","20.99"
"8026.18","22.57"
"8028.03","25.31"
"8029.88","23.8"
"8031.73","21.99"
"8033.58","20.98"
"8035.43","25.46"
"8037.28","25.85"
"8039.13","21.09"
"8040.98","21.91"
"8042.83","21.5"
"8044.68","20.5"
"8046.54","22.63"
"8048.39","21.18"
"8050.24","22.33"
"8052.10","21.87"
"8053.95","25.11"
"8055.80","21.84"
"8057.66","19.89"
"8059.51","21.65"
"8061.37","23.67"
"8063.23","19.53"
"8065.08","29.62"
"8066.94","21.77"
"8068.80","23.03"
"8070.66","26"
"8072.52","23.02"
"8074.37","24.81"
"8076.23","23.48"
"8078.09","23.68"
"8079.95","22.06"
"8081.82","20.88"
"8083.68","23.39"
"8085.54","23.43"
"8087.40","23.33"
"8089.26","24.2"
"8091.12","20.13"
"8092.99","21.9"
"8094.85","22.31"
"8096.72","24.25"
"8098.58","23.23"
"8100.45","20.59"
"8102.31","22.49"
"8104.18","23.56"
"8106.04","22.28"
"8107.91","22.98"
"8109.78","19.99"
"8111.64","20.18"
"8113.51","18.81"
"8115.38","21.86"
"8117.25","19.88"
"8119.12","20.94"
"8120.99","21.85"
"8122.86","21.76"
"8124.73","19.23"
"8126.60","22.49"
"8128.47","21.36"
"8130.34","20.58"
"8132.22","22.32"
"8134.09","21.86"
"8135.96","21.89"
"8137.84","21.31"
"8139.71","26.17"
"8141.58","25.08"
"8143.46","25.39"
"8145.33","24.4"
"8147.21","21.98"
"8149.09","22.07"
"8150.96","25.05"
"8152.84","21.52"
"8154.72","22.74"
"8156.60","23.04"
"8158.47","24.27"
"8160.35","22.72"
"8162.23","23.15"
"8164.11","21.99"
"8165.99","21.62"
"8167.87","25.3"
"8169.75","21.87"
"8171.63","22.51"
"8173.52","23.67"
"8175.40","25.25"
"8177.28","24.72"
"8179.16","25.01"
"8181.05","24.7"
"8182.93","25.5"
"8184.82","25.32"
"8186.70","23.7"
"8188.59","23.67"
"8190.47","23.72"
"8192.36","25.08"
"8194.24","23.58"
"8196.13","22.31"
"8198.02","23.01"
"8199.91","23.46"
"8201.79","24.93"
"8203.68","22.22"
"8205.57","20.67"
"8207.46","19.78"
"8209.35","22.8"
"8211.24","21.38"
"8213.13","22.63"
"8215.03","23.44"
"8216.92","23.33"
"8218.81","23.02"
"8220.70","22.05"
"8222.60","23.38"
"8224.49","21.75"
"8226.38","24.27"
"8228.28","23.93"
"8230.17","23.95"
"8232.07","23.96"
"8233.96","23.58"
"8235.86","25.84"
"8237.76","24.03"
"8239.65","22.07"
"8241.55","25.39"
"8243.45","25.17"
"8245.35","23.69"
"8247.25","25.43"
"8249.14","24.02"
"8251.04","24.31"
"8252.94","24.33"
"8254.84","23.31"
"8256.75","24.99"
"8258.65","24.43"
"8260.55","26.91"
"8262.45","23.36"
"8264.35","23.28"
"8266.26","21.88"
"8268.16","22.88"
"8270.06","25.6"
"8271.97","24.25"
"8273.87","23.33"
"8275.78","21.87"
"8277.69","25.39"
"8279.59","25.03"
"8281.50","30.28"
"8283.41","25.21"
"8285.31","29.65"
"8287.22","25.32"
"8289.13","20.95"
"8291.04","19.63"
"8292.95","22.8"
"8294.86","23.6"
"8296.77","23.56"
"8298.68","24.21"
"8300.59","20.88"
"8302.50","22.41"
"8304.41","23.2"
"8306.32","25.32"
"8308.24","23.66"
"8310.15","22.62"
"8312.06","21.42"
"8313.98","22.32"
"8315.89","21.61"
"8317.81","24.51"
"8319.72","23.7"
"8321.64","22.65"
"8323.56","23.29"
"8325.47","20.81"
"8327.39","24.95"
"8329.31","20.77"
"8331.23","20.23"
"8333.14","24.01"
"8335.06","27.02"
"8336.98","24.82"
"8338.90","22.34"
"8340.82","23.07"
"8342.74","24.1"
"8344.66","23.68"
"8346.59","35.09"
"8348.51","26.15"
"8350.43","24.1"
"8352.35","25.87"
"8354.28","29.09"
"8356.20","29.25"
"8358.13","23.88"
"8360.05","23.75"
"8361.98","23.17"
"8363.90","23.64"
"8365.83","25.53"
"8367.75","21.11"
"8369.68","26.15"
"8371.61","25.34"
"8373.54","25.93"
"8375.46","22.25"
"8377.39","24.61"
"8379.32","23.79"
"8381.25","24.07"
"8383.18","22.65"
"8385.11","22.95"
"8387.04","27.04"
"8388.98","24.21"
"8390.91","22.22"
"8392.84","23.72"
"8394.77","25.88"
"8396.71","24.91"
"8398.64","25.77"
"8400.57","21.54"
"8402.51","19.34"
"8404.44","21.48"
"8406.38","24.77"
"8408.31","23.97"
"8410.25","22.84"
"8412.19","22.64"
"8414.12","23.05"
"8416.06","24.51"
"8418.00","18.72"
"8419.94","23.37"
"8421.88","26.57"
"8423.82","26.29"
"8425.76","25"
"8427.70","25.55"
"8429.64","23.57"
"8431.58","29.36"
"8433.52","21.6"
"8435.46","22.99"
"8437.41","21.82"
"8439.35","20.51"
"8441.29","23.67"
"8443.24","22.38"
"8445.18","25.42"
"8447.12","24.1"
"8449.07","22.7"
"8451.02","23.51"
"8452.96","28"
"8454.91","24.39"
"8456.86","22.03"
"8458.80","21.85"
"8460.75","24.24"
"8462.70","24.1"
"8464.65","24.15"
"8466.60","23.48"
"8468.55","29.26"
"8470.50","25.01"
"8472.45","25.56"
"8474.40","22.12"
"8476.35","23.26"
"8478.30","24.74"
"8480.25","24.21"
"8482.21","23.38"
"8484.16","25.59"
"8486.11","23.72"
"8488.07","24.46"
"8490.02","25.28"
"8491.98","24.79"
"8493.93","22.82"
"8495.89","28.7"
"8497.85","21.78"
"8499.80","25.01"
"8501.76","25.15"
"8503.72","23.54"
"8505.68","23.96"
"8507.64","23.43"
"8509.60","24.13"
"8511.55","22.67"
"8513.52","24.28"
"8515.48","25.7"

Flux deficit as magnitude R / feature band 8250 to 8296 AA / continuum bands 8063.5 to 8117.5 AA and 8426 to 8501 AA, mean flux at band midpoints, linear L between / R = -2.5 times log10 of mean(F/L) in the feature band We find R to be -0.04 mag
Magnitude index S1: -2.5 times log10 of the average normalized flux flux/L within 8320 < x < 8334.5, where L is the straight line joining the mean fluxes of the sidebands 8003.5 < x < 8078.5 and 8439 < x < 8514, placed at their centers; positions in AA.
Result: 0.05 mag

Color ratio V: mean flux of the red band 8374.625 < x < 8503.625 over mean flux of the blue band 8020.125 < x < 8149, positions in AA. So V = 1.1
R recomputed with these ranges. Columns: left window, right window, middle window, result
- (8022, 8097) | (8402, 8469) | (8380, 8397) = -0.02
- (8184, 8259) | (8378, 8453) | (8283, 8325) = 0.02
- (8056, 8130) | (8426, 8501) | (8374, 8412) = 0.01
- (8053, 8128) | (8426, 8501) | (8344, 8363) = -0.12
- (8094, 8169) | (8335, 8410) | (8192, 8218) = 0.01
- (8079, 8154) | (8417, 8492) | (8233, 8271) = -0.06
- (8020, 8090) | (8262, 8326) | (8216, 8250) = -0.02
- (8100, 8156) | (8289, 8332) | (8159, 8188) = -0.07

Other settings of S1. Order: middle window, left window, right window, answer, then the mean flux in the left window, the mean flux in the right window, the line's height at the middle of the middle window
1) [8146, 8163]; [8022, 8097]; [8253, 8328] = 0.008 mag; 22.7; 23.7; 23.1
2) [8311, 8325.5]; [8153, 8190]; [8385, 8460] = 0.049 mag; 23.7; 23.7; 23.7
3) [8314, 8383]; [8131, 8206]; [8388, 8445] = -0.038 mag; 23.5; 23.6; 23.5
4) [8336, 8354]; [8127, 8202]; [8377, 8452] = -0.088 mag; 23.4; 23.7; 23.6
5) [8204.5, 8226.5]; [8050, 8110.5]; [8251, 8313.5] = 0.059 mag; 22.8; 23.9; 23.5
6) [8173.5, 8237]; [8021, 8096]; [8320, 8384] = 0.002 mag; 22.7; 24.5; 23.6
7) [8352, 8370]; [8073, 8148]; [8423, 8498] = -0.061 mag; 22.3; 24.3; 23.7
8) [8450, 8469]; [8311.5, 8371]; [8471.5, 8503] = 0.001 mag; 24.3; 24.4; 24.4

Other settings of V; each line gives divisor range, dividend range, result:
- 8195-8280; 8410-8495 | 1.02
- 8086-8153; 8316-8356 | 1.10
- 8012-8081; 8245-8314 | 1.07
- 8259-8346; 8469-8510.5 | 1.03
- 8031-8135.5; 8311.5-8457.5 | 1.08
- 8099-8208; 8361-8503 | 1.06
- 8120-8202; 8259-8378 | 1.04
